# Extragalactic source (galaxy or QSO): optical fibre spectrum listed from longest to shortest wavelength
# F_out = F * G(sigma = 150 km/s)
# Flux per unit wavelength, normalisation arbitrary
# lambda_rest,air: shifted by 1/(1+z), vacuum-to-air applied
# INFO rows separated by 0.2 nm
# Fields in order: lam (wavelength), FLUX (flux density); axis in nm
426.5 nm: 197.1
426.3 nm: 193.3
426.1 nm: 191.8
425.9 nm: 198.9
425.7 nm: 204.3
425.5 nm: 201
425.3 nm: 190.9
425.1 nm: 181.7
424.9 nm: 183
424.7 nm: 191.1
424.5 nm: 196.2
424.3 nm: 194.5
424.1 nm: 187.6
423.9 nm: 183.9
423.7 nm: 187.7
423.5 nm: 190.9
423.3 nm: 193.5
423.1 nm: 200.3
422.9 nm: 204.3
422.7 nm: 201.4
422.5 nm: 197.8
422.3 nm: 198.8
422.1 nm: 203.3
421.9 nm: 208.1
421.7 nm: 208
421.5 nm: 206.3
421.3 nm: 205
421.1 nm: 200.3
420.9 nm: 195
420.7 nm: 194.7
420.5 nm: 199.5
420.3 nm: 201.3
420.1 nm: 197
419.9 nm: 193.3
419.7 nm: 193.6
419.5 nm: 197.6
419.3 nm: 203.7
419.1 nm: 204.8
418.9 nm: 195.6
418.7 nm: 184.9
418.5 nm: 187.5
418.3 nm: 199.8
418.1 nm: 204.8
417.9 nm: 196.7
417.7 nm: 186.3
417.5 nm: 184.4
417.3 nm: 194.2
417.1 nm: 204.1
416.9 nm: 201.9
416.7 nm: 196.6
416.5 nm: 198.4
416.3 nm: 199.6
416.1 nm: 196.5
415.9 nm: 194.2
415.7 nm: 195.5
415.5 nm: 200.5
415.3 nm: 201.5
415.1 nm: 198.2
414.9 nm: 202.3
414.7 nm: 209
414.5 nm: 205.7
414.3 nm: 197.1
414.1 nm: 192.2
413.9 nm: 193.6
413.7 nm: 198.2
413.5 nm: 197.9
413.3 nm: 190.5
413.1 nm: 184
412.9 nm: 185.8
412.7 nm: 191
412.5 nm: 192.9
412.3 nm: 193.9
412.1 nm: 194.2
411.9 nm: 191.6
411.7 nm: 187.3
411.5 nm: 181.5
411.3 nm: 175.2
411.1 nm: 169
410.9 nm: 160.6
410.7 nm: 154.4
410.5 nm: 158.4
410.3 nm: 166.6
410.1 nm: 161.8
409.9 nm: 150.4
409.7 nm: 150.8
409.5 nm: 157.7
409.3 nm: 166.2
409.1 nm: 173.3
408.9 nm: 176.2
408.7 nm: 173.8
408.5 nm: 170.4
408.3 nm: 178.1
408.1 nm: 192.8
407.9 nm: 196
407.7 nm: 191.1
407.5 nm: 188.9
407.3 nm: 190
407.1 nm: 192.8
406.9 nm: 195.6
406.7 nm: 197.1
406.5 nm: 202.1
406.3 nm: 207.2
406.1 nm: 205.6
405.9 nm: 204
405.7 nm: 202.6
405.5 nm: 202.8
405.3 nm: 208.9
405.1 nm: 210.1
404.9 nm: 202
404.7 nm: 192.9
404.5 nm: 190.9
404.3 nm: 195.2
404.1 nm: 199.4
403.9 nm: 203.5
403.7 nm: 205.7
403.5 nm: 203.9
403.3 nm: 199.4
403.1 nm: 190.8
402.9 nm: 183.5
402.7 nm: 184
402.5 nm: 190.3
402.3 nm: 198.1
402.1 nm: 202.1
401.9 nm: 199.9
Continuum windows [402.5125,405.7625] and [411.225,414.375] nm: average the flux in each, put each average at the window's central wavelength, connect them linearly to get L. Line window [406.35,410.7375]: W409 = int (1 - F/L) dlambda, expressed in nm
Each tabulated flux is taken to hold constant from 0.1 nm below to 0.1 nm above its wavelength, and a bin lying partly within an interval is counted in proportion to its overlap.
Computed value 0.39 nm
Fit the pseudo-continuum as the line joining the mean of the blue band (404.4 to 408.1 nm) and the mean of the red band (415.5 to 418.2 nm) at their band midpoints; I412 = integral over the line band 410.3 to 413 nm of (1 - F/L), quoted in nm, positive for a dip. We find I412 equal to 0.25 nm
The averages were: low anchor 199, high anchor 197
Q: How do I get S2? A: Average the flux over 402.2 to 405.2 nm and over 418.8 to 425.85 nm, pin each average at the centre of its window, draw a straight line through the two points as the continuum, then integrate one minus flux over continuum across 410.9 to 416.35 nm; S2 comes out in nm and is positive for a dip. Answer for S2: 0.12 nm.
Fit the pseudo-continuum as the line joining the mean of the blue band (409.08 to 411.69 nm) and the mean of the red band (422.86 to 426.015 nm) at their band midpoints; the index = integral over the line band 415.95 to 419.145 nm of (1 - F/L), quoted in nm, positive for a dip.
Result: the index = -0.31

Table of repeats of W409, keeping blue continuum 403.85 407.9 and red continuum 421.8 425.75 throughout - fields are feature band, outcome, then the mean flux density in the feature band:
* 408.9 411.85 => 0.476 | 166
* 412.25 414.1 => 0.051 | 192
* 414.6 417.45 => -0.037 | 199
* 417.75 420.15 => -0.005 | 196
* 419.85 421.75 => -0.043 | 200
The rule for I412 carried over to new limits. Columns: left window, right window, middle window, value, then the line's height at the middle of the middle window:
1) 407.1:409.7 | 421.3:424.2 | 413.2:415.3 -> -0.133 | 187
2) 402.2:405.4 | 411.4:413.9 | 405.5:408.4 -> -0.017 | 195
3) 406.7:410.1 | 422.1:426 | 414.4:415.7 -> -0.123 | 185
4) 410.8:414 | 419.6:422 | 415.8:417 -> -0.029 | 193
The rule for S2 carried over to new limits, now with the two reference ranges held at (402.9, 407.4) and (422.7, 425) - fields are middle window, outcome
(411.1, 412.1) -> 0.070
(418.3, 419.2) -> 0.002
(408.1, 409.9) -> 0.269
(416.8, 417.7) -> 0.000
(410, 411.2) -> 0.218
